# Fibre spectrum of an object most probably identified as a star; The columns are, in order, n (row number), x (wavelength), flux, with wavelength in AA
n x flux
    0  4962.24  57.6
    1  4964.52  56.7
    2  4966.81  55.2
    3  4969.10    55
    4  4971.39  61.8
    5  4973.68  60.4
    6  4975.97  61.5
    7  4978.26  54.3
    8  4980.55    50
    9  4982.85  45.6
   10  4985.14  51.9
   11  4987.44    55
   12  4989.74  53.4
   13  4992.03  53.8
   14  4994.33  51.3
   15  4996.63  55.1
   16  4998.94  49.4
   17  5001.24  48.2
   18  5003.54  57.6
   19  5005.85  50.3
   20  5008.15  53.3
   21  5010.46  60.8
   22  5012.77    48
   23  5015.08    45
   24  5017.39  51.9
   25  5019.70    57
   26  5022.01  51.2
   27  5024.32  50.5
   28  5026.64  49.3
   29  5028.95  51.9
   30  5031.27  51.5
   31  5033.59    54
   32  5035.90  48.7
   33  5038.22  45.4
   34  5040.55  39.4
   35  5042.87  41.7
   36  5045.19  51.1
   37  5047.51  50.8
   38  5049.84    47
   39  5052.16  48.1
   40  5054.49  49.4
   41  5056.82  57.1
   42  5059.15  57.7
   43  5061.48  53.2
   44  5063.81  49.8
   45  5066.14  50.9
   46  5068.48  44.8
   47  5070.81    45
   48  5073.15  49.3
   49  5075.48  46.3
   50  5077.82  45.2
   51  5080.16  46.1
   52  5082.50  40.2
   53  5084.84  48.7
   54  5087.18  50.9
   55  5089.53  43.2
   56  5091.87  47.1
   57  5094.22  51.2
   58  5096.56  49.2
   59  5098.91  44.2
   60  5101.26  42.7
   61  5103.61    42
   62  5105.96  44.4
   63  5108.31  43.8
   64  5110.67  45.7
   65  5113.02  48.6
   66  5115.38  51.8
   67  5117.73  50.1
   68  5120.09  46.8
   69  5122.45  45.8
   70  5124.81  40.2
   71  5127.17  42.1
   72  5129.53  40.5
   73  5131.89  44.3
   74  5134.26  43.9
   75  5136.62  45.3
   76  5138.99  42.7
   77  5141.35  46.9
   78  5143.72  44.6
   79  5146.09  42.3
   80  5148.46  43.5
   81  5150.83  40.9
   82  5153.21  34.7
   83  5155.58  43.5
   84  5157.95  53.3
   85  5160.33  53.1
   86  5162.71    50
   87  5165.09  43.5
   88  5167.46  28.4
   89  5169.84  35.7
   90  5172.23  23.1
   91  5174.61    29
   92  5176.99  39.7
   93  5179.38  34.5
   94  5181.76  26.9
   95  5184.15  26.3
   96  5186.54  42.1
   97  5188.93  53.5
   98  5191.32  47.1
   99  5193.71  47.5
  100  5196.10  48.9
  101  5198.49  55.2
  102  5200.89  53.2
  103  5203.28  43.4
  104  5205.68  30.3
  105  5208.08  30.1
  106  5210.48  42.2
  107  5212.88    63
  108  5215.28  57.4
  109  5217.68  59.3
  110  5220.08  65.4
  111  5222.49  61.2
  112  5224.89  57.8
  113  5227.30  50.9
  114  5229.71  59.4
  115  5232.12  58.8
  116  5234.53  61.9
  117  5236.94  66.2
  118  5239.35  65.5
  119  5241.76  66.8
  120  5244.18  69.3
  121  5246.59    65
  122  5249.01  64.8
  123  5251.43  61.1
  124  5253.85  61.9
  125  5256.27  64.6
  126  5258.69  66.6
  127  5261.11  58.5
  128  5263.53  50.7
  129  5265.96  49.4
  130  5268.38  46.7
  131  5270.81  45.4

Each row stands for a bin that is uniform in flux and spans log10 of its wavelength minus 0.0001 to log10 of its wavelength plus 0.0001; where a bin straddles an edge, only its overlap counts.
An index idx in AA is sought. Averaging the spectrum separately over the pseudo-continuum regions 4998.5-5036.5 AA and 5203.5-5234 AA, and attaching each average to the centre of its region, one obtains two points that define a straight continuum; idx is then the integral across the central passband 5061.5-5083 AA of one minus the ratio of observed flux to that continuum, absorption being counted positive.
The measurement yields 2.1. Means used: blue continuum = 51.8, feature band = 47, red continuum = 52.9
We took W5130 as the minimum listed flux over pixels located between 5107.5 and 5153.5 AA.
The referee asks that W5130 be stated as 34.7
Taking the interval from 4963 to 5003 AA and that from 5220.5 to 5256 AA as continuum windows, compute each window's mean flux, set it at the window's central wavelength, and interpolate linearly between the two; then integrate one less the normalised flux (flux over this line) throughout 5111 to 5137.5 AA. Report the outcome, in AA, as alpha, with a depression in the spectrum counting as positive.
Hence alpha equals 6.0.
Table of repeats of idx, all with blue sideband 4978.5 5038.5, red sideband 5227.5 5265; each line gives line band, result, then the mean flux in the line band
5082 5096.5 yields 2.1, 47.4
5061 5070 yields 0.8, 49.2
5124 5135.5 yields 3.0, 42.3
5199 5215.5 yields 4.1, 45.3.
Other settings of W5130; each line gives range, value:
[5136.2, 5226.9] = 23.1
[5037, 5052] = 39.4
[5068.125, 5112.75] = 40.2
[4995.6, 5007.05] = 48.2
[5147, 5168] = 28.4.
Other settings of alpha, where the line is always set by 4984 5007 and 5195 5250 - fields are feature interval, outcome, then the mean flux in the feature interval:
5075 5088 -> 1.9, 46.1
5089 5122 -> 4.8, 46.5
